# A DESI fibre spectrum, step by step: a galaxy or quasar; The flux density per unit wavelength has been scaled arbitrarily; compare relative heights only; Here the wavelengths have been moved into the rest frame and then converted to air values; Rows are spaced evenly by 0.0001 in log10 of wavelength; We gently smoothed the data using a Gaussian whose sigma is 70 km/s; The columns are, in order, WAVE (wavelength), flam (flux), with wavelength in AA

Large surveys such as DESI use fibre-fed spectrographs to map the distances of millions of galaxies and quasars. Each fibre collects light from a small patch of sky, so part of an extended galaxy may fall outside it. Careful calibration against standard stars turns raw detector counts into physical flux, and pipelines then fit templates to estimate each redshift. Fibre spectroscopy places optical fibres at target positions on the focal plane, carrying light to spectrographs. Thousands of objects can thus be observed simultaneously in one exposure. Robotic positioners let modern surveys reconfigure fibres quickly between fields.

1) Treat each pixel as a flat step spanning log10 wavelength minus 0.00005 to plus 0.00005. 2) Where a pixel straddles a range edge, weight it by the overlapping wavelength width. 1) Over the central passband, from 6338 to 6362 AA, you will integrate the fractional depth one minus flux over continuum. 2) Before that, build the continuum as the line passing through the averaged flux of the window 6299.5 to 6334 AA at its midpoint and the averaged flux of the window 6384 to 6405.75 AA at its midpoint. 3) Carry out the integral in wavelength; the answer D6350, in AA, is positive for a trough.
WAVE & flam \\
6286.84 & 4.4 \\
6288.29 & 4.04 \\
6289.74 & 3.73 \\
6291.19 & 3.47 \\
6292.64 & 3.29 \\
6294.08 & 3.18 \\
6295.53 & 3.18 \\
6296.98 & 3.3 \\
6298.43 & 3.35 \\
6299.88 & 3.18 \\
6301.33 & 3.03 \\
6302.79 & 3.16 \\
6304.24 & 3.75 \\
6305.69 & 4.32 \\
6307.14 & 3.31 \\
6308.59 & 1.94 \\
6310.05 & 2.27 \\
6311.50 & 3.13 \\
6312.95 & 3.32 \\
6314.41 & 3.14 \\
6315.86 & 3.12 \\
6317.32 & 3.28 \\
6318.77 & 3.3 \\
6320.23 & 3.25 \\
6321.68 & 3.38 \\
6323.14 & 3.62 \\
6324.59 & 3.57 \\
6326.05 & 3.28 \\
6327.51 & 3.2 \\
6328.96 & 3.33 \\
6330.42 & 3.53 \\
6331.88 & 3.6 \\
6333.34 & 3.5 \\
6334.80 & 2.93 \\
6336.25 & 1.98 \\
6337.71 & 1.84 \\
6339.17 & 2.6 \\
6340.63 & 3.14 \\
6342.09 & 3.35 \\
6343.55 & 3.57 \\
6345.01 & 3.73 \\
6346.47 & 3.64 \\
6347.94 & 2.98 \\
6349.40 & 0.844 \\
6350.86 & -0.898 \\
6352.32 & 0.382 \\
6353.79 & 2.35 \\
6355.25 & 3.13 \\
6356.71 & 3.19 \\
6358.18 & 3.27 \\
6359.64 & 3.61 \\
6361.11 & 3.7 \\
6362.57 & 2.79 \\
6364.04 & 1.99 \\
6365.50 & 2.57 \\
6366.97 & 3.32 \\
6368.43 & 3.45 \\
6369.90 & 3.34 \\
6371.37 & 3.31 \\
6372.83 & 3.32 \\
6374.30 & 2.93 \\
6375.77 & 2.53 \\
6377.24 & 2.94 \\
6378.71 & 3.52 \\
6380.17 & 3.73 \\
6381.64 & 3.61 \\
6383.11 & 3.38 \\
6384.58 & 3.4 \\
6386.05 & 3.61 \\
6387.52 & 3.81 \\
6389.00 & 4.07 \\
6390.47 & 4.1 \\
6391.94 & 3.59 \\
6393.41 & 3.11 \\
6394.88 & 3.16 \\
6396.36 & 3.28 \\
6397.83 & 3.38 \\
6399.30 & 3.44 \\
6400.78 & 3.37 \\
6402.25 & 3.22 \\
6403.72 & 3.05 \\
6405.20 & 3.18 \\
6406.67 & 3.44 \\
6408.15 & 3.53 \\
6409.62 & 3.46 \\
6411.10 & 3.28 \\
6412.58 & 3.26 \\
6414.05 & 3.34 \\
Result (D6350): 5.0 AA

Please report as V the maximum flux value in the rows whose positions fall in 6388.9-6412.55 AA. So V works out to 4.1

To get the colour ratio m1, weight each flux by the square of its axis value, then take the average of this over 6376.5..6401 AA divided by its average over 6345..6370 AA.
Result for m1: 1.4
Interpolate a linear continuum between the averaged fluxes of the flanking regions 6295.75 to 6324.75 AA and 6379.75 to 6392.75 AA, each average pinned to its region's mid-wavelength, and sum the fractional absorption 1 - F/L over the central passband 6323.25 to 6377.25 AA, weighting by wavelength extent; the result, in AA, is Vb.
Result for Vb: 9.3 AA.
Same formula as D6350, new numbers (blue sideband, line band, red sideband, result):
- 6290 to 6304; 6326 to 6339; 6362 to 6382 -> 0.81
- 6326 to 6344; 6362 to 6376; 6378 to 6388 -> 1.85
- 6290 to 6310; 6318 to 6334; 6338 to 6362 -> -2.63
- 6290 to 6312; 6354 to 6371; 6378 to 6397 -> 1.76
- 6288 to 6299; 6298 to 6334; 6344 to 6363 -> -2.34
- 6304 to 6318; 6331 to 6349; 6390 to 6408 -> 0.98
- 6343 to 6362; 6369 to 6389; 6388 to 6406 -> -1.89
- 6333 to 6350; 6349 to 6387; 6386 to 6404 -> 4.07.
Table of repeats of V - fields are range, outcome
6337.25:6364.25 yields 3.73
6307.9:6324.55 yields 3.62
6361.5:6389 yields 4.07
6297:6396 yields 4.32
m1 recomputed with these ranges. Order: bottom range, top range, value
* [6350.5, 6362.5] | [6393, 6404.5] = 1.34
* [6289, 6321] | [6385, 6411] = 1.10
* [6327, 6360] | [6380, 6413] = 1.29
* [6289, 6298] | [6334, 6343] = 0.81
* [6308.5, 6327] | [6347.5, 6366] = 0.73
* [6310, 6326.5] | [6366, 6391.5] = 1.07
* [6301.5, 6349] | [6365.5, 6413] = 1.08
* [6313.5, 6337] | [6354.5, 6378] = 0.96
